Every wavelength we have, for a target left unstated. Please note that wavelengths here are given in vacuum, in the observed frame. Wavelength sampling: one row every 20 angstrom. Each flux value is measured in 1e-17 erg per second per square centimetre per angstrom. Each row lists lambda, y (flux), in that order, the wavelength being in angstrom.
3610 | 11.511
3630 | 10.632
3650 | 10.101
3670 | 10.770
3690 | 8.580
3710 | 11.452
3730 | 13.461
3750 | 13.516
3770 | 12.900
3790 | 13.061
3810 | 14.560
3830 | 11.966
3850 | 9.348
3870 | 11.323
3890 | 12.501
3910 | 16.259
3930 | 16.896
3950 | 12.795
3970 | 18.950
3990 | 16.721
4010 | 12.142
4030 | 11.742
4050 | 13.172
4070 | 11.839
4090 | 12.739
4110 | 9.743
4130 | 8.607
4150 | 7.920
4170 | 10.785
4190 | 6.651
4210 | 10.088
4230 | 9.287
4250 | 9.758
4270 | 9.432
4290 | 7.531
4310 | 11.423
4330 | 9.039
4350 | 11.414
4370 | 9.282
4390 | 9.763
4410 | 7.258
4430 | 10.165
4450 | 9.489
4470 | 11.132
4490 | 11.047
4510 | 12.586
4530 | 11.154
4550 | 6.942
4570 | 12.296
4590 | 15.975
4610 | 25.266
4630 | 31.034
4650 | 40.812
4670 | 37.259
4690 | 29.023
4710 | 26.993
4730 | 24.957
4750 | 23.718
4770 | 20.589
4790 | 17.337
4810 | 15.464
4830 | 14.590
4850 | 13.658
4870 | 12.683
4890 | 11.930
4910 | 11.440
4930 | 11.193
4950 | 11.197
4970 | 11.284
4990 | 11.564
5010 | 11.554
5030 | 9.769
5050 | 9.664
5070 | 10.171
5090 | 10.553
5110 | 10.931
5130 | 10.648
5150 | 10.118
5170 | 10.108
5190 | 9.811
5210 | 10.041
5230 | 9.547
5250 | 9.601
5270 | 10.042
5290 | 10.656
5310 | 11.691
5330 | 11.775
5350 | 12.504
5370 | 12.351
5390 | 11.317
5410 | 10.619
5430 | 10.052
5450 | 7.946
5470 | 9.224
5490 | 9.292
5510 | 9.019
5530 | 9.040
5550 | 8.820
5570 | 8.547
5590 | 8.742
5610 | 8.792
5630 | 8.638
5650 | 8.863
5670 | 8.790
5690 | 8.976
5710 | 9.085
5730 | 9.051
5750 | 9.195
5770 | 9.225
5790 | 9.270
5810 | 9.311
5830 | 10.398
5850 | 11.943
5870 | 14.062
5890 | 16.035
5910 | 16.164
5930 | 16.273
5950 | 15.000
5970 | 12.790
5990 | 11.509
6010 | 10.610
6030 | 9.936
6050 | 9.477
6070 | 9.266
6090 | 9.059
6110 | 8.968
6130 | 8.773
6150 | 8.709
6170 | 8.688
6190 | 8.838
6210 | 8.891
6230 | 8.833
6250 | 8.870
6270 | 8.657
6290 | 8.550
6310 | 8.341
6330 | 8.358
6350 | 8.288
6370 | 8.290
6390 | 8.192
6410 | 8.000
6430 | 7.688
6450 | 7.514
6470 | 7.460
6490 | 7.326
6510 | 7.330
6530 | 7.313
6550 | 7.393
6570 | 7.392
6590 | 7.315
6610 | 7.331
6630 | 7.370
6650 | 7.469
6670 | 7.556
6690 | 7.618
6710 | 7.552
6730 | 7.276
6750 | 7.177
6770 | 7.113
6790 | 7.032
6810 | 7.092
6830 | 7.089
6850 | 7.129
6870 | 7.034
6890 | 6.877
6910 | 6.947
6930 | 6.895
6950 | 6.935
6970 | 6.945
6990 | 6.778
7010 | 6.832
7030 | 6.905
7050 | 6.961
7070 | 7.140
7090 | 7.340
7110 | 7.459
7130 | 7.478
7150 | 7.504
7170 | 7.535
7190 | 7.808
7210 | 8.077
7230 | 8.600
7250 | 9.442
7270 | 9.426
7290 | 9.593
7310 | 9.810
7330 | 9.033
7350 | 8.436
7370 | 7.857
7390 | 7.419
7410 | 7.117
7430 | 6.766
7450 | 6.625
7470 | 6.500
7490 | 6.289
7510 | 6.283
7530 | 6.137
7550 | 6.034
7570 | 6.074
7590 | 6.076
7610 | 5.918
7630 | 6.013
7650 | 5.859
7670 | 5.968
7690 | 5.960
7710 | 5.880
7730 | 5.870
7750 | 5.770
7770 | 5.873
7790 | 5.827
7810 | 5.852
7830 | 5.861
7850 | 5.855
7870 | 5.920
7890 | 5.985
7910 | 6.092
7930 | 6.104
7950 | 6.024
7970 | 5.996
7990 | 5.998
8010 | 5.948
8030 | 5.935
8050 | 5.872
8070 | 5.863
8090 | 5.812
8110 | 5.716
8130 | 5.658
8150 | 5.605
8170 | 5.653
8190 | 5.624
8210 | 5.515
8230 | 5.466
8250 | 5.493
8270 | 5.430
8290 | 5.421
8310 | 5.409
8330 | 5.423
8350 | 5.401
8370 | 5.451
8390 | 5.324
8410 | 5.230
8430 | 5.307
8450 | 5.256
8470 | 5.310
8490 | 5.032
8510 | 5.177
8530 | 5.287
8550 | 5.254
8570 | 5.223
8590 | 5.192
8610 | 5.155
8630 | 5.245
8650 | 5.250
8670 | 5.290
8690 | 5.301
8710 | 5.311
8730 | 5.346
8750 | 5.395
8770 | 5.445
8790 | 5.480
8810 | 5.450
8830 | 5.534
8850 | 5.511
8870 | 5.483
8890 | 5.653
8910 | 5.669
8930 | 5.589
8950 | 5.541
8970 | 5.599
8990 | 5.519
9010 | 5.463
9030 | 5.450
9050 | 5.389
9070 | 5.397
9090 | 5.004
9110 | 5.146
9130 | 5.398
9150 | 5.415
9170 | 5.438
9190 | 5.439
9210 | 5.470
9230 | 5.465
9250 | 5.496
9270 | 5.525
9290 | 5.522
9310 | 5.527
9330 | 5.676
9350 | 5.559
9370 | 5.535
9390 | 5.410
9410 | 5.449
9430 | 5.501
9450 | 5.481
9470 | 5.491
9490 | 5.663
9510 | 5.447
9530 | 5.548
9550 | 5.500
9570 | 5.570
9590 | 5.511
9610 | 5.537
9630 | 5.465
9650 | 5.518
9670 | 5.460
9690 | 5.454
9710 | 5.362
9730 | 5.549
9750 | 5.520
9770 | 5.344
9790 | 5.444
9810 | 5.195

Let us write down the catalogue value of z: 2.823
